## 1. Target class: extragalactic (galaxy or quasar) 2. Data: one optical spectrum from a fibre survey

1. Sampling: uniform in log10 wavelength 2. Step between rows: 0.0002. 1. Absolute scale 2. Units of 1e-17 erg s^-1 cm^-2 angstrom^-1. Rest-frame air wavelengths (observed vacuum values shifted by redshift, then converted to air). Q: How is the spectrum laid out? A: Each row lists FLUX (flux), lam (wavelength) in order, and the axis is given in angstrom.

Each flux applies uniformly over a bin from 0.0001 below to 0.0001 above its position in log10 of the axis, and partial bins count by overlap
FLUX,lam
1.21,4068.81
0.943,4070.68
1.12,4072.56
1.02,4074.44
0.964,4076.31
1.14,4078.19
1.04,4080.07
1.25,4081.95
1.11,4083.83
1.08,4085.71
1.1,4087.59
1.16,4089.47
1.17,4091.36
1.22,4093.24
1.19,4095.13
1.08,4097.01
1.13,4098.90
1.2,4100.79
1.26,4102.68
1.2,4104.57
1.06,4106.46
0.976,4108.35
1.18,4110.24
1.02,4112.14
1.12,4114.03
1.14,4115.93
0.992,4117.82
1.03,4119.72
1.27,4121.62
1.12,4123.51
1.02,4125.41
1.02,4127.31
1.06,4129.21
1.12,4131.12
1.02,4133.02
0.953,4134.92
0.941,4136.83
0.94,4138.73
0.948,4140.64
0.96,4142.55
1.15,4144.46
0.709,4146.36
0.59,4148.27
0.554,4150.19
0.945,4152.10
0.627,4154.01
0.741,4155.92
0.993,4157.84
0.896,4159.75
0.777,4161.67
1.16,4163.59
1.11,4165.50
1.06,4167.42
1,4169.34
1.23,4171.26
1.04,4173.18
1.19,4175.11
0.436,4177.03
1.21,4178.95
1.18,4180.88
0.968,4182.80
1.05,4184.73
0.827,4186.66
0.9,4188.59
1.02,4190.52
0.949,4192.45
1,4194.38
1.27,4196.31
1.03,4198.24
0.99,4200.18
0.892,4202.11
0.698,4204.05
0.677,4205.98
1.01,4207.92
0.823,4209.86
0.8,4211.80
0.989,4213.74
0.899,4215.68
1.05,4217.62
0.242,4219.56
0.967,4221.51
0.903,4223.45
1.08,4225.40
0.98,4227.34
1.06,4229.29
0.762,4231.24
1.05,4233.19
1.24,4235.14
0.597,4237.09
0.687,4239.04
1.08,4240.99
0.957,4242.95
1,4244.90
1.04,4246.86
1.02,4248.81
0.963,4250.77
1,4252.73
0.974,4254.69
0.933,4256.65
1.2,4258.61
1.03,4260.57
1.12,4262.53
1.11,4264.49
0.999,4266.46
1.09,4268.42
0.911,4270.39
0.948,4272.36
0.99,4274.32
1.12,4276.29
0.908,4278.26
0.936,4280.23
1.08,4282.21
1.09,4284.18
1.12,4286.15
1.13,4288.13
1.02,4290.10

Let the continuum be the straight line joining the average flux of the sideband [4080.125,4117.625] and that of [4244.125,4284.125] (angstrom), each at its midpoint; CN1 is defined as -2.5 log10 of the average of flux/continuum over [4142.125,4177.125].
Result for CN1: 0.19 mag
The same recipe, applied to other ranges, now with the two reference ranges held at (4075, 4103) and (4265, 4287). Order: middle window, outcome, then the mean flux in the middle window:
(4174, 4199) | 0.08 mag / 1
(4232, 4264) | 0.05 mag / 0.994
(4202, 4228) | 0.23 mag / 0.855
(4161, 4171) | 0.04 mag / 1.04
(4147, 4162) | 0.39 mag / 0.763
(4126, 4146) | 0.11 mag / 1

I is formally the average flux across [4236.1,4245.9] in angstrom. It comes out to 0.865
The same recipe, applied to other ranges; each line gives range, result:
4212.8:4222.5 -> 0.829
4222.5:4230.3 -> 1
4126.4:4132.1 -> 1.07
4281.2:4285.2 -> 1.08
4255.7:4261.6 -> 1.06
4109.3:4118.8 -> 1.09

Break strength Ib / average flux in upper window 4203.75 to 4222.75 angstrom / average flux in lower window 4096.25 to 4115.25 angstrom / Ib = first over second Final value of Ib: 0.73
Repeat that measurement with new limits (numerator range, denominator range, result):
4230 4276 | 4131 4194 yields 1.05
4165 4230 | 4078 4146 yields 0.88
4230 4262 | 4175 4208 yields 1.02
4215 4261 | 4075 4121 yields 0.85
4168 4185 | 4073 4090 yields 0.94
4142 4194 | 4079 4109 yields 0.82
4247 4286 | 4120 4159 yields 1.10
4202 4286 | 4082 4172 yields 0.93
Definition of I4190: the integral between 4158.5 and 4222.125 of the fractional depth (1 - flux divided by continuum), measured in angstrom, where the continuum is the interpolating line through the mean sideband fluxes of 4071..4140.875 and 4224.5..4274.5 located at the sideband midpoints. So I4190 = 5.2 angstrom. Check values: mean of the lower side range 1.09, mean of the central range 0.949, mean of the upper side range 0.993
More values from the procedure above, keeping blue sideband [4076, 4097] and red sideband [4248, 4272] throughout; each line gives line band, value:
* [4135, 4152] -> 3.7 angstrom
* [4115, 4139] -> 1.2 angstrom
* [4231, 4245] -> 1.6 angstrom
